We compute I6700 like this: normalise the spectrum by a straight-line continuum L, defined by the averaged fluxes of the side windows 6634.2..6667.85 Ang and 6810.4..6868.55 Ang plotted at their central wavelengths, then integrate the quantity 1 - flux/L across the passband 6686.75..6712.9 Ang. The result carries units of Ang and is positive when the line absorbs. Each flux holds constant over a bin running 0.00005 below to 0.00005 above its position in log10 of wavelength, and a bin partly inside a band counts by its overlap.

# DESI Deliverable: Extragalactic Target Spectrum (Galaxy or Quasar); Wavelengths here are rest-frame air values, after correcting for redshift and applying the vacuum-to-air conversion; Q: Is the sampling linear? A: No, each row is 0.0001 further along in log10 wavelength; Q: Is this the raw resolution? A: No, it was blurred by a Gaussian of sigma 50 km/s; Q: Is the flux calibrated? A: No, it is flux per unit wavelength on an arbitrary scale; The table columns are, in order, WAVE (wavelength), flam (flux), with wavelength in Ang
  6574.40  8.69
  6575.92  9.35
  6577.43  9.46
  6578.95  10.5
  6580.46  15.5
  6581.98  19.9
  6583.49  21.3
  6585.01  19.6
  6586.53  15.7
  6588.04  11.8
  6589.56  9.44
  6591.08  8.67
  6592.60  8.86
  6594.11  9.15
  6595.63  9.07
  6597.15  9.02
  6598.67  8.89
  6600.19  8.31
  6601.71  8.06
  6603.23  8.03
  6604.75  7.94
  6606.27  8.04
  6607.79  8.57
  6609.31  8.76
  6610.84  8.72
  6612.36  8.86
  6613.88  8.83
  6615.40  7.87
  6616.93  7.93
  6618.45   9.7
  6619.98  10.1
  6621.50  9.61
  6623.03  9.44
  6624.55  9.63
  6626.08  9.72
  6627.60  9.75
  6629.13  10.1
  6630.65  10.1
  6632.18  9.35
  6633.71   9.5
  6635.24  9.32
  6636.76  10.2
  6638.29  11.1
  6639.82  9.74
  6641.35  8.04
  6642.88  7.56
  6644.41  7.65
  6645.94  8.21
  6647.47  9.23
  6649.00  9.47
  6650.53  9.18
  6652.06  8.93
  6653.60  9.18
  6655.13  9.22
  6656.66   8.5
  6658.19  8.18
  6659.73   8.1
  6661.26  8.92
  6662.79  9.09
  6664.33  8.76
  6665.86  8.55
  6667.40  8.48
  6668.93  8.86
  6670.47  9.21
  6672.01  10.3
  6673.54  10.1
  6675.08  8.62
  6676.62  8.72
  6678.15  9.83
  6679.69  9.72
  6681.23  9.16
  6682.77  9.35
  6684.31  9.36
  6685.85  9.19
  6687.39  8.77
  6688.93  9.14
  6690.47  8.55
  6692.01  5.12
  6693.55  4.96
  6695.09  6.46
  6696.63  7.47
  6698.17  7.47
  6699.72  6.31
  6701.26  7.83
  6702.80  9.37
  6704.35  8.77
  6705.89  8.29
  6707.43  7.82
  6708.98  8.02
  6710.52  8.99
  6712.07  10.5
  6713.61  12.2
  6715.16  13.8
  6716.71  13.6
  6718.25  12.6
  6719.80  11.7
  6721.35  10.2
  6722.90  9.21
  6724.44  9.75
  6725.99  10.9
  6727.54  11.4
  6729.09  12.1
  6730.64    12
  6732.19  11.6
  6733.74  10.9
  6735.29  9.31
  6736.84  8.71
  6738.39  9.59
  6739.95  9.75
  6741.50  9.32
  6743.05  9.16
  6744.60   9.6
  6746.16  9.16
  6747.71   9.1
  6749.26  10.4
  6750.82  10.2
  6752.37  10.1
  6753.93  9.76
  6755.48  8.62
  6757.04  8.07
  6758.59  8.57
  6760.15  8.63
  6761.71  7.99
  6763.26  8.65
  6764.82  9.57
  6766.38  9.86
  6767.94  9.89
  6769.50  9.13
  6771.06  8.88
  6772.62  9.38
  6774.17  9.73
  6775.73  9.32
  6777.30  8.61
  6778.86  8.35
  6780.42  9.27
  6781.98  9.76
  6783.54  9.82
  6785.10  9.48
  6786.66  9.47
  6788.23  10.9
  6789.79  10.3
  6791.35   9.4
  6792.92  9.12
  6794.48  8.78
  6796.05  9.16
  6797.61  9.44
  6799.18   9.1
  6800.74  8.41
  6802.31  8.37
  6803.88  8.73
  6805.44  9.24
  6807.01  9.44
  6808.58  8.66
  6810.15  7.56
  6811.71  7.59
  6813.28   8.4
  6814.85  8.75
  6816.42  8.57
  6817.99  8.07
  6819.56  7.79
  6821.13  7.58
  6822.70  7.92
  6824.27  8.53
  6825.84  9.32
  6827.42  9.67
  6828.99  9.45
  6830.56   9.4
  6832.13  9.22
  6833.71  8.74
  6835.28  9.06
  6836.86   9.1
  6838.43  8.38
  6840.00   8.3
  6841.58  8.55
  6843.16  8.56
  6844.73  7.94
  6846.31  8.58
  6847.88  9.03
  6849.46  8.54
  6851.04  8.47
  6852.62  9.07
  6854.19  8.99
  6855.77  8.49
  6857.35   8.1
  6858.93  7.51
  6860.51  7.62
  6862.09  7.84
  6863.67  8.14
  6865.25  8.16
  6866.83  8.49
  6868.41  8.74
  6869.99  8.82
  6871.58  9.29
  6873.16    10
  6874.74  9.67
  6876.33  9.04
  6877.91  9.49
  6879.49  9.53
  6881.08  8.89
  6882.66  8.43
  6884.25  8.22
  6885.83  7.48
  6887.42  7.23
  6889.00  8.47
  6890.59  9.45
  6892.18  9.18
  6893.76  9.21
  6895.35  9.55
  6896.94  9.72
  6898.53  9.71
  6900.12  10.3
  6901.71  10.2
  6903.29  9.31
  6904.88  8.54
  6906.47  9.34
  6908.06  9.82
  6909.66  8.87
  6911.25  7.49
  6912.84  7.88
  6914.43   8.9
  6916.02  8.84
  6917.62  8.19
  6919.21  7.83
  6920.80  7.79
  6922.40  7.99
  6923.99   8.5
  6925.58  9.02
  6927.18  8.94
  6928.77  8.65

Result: 2.7 Ang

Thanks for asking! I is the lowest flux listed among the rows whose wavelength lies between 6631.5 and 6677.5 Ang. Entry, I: 7.56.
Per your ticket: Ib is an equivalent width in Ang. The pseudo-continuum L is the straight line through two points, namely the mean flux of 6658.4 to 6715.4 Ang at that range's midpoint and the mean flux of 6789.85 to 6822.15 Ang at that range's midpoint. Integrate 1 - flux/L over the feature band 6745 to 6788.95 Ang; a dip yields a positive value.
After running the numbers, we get -3.3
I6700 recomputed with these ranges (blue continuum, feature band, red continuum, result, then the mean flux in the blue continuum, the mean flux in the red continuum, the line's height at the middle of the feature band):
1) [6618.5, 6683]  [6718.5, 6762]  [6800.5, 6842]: -4.9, 9.21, 8.63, 8.9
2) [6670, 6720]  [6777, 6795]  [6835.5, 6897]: -1.2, 9.1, 8.66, 8.87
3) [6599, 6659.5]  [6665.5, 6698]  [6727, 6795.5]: 2.4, 8.98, 9.58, 9.22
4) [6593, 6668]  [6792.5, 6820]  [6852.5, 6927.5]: 0.6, 8.95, 8.75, 8.82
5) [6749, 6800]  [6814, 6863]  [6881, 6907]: 3.2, 9.31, 9.02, 9.15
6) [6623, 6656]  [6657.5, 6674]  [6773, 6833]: 0.5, 9.3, 8.97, 9.24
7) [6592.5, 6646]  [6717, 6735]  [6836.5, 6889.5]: -4.8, 9.01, 8.56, 8.81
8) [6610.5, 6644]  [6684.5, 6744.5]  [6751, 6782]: -2.0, 9.32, 9.11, 9.19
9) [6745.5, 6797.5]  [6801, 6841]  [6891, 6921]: 2.5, 9.32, 9.01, 9.21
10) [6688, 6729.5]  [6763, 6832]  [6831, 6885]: -0.6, 9.33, 8.68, 8.94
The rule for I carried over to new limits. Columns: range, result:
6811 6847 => 7.58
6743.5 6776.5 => 7.99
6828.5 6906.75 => 7.23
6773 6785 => 8.35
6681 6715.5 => 4.96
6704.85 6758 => 7.82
